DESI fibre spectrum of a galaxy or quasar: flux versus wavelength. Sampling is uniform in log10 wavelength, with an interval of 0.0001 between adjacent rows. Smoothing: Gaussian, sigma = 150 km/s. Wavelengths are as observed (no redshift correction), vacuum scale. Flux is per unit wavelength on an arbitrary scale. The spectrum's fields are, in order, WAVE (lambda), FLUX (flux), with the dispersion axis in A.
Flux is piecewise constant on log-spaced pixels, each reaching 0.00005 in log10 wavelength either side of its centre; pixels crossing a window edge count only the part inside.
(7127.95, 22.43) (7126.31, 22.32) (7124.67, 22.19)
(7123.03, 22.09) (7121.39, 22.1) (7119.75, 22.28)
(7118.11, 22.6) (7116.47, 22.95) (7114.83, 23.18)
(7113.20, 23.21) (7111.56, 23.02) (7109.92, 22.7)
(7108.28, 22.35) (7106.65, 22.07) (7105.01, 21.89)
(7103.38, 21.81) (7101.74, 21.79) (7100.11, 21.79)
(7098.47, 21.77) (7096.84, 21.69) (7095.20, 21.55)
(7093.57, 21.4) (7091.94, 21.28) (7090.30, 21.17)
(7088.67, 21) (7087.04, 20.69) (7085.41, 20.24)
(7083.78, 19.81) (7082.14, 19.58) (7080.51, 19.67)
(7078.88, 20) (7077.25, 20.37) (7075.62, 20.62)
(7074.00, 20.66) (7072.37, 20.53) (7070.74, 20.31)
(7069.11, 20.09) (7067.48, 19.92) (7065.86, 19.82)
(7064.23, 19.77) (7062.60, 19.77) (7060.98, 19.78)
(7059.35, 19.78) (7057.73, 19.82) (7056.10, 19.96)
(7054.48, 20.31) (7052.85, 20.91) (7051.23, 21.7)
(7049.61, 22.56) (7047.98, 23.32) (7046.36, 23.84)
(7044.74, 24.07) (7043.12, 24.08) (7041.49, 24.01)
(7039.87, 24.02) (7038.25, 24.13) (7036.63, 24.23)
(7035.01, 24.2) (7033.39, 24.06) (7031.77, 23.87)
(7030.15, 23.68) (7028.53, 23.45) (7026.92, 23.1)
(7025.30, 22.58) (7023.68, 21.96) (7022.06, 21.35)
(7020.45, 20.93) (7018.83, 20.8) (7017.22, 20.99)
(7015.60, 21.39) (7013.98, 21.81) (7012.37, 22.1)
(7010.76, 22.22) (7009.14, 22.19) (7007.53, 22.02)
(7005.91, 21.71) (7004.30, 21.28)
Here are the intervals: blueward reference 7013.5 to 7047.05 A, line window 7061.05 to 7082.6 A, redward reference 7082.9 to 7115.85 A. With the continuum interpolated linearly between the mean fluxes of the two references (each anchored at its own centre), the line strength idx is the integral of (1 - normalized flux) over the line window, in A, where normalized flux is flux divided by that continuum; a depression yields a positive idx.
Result 2.1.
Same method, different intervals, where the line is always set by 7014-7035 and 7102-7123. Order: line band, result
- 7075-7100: 1.9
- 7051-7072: 2.2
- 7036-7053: -0.8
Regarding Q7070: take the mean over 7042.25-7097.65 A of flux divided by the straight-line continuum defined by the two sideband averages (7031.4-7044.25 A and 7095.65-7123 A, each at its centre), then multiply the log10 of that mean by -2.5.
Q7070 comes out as 0.12 mag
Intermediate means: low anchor 24.1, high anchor 22.3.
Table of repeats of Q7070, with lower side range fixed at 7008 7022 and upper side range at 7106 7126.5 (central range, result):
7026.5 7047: -0.102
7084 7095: 0.068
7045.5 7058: 0.014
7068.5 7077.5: 0.086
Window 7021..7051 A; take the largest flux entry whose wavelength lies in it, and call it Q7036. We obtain 24.23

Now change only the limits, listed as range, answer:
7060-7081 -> 20.66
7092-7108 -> 22.07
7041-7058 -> 24.08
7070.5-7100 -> 21.77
